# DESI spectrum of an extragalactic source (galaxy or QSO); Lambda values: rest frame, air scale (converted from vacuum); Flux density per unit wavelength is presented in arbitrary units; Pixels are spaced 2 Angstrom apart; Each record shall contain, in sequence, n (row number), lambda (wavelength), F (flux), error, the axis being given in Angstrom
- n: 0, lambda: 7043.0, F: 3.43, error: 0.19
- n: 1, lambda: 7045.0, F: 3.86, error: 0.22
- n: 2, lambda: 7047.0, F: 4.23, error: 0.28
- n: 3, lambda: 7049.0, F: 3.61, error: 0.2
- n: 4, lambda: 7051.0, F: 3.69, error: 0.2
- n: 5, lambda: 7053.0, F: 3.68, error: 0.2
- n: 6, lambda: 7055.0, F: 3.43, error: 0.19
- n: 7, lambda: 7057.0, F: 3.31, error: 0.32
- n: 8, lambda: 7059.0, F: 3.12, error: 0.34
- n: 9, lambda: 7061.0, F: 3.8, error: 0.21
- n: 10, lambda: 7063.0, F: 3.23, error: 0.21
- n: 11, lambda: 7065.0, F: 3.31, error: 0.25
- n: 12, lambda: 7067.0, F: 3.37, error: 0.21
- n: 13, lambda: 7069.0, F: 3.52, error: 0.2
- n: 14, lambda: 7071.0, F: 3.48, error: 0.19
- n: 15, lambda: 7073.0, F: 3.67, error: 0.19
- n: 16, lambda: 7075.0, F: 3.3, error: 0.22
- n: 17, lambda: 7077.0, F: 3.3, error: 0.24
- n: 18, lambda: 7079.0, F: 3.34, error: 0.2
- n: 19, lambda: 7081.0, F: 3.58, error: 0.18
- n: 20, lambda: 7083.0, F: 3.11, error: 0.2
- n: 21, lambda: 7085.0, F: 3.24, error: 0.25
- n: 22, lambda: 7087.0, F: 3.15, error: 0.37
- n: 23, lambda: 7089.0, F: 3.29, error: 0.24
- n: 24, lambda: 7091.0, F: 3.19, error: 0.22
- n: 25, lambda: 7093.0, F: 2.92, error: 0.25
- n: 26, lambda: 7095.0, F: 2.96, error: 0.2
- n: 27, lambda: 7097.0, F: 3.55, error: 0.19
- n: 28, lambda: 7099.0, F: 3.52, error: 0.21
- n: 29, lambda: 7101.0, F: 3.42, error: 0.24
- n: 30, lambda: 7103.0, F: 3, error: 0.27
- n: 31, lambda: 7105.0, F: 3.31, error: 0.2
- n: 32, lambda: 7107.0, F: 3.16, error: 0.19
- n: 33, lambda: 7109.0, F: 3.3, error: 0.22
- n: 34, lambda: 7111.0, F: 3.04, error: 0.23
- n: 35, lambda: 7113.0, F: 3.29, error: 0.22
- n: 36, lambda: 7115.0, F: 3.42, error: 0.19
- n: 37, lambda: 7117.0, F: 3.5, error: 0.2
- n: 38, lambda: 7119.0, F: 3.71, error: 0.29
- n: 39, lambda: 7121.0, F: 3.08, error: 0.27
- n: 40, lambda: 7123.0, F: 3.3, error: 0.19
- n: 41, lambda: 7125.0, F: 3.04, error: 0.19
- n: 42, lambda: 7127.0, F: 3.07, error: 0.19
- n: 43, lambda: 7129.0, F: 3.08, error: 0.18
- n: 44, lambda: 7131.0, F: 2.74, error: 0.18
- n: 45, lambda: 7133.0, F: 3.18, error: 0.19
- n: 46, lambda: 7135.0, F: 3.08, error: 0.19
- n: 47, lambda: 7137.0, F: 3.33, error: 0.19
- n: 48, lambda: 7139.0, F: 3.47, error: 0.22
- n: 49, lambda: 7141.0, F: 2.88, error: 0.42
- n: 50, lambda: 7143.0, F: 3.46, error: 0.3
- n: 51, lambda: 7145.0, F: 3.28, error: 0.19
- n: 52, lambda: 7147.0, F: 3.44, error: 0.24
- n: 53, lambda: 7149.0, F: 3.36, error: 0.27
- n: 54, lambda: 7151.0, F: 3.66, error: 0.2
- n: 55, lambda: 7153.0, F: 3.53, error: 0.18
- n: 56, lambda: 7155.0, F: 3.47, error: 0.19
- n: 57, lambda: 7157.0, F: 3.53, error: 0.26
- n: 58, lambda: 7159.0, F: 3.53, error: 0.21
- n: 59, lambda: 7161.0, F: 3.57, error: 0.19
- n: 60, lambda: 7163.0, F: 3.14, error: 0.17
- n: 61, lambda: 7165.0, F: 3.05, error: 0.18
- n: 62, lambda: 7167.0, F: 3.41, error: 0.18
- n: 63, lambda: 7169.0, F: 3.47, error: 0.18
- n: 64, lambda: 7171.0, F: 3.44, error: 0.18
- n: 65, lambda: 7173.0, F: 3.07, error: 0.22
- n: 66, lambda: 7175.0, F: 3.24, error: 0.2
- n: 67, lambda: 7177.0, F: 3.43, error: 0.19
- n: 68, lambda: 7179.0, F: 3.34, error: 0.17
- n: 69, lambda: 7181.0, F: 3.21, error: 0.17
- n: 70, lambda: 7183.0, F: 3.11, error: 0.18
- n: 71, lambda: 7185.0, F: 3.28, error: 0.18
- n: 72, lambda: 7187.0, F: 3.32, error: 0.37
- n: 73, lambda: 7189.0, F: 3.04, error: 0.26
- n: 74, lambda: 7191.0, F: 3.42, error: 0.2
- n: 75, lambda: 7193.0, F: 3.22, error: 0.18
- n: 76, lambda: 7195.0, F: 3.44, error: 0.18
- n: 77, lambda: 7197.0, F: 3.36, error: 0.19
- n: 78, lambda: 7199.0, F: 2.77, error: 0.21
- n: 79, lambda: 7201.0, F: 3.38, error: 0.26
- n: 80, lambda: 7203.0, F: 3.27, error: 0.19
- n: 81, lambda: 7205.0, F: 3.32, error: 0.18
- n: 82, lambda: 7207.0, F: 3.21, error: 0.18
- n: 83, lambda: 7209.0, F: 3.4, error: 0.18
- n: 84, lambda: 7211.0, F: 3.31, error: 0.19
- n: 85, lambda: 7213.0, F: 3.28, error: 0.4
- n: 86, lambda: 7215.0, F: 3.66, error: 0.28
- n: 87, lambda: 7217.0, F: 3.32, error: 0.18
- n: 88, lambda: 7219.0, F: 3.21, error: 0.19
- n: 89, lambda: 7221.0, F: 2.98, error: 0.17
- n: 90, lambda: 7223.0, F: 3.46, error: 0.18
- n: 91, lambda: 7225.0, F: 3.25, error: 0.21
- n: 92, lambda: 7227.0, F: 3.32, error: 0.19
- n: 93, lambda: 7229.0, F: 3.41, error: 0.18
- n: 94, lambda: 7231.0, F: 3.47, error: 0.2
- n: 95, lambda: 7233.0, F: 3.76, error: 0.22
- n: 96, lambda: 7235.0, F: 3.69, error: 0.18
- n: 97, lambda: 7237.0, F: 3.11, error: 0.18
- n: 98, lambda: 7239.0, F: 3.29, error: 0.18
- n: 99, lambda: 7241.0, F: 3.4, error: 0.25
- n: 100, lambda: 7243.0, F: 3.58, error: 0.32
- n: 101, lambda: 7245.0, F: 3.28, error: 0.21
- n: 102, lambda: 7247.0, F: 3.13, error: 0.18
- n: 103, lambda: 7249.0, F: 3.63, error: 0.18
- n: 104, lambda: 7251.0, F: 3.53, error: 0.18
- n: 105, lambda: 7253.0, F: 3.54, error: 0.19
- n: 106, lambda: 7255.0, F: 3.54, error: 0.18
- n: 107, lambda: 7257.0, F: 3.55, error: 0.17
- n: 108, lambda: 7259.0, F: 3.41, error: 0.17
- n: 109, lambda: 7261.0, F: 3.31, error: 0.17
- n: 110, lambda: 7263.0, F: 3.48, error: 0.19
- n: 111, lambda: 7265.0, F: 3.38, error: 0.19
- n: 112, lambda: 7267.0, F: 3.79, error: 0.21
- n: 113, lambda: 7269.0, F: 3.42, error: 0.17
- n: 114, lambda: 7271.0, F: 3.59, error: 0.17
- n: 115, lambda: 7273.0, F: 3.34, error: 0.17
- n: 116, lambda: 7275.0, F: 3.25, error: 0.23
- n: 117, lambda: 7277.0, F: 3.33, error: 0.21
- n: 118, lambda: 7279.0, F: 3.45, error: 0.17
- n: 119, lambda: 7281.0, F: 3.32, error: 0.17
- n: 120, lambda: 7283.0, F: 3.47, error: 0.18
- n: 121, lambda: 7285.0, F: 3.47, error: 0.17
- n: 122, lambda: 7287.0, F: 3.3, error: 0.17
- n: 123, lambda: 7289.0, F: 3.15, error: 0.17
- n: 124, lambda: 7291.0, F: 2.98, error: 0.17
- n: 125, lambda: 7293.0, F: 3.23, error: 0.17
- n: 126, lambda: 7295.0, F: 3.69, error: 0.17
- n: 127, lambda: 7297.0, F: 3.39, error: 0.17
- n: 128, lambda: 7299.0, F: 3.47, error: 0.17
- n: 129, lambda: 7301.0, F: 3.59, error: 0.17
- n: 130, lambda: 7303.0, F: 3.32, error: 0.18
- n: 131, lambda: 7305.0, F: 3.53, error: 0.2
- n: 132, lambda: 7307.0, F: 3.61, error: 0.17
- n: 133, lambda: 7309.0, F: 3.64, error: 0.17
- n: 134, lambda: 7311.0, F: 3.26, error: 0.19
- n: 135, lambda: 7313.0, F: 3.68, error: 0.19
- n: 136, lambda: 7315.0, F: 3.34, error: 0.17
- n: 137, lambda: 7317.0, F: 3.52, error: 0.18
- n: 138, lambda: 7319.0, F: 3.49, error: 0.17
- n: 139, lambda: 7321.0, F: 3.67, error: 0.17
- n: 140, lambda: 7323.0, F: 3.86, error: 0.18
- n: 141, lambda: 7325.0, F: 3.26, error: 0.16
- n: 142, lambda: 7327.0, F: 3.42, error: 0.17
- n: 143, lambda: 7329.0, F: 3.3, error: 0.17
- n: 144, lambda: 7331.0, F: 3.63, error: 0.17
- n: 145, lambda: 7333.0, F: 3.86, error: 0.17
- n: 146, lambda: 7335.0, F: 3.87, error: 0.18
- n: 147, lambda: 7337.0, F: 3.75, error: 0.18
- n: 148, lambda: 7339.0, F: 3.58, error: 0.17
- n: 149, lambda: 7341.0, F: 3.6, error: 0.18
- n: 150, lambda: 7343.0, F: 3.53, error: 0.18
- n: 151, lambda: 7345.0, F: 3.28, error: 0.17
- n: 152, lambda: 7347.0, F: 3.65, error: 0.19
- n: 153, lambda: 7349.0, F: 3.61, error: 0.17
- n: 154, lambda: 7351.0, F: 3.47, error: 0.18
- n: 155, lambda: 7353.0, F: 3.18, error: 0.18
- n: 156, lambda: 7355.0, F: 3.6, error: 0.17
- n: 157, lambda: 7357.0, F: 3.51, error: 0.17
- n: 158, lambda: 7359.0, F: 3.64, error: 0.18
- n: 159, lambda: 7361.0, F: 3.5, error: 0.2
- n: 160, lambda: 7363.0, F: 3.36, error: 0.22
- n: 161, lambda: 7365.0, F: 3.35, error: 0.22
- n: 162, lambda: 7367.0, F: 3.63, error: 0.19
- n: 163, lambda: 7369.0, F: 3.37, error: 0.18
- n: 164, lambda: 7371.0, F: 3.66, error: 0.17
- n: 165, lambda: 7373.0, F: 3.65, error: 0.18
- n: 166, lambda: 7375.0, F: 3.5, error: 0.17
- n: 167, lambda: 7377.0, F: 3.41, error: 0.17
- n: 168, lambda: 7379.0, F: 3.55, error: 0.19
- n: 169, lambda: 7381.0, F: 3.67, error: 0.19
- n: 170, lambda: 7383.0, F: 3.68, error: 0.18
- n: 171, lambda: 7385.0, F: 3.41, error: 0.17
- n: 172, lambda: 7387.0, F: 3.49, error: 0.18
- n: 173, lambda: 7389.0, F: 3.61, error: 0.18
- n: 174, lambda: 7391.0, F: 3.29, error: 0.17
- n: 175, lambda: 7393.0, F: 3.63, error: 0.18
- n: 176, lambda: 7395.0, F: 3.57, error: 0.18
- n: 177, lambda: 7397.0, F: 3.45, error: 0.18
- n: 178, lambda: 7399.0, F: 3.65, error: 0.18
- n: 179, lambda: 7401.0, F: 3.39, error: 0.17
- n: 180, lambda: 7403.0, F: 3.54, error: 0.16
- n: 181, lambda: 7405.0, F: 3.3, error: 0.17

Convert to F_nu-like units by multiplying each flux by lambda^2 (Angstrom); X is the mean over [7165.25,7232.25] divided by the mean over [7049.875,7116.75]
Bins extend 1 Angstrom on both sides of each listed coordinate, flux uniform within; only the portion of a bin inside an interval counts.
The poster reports 1.02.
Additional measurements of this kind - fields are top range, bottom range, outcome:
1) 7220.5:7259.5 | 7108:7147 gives 1.09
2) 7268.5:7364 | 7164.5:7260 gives 1.07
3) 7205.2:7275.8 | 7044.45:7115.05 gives 1.06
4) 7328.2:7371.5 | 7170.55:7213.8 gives 1.13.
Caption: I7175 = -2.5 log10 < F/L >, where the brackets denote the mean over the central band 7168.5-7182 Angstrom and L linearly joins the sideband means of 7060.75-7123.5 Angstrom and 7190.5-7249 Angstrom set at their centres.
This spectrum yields 0.008 mag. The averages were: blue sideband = 3.32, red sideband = 3.34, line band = 3.31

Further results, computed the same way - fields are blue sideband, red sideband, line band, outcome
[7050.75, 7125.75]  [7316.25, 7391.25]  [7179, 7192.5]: 0.06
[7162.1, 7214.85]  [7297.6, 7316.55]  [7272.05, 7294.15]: 0.05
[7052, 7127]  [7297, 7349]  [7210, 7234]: 0.03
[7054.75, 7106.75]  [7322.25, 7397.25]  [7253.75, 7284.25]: 0.01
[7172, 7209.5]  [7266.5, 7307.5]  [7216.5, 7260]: -0.02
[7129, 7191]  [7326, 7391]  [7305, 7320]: -0.01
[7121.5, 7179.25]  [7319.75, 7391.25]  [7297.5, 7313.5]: -0.01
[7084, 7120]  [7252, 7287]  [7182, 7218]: 0.03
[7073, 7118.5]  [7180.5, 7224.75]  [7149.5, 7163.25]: -0.07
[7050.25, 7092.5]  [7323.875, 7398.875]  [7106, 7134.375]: 0.07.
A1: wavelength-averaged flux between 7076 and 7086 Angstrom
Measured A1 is 3.31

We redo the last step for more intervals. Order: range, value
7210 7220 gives 3.36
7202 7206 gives 3.29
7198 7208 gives 3.19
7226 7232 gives 3.4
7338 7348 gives 3.53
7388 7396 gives 3.52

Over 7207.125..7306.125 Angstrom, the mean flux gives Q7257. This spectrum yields 3.4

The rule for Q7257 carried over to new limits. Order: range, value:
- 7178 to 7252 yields 3.33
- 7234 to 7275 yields 3.44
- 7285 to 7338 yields 3.49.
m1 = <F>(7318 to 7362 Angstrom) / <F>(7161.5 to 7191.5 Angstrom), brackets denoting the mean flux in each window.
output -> 1.09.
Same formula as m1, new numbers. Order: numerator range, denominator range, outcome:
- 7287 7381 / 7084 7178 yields 1.07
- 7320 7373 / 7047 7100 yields 1.05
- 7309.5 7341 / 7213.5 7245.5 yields 1.05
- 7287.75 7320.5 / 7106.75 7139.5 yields 1.07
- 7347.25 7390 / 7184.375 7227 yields 1.07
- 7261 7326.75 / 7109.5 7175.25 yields 1.04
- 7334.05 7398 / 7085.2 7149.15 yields 1.09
